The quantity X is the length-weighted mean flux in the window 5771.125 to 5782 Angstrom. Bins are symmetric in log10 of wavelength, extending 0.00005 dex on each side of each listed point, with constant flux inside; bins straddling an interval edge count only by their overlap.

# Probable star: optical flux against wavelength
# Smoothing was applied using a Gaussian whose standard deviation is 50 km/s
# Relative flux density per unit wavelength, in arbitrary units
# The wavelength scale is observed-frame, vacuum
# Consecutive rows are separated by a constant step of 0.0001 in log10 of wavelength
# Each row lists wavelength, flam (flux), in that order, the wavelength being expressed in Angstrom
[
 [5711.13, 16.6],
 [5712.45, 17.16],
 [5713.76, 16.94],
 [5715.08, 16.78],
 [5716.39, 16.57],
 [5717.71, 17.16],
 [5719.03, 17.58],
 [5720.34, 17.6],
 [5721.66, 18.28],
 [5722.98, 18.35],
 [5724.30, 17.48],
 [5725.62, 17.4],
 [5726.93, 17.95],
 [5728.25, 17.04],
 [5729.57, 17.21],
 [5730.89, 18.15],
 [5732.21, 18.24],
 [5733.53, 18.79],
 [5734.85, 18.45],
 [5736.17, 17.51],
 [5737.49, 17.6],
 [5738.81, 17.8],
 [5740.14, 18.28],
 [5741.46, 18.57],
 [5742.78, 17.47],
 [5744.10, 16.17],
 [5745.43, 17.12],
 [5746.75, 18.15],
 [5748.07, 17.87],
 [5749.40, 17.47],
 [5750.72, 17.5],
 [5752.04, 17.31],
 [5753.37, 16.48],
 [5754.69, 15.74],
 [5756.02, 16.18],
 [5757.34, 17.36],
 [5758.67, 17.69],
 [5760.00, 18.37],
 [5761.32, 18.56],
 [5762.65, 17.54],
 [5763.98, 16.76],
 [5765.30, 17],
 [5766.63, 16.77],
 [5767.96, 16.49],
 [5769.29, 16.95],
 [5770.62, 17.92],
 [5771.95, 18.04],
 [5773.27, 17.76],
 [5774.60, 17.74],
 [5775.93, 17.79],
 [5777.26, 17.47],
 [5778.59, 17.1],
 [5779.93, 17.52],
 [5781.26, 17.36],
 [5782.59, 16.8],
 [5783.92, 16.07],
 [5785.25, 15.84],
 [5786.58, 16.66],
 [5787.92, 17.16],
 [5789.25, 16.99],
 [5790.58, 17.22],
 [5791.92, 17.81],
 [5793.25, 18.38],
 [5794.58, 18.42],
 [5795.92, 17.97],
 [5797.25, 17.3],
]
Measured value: 17.6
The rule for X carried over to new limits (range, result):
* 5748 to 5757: 16.9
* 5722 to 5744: 17.9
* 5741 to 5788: 17.2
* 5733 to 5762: 17.6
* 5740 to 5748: 17.6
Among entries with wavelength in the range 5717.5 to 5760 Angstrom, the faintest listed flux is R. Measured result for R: 15.74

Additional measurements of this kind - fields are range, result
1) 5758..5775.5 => 16.49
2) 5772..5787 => 15.84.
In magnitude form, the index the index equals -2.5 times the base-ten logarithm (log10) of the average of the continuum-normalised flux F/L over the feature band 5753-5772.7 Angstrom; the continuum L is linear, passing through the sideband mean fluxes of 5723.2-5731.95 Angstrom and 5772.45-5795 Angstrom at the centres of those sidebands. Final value 0.01 mag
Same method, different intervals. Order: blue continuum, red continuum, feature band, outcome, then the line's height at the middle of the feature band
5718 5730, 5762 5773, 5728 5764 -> -0.008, 17.4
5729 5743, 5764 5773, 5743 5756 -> 0.039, 17.7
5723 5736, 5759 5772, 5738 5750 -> 0.003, 17.7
